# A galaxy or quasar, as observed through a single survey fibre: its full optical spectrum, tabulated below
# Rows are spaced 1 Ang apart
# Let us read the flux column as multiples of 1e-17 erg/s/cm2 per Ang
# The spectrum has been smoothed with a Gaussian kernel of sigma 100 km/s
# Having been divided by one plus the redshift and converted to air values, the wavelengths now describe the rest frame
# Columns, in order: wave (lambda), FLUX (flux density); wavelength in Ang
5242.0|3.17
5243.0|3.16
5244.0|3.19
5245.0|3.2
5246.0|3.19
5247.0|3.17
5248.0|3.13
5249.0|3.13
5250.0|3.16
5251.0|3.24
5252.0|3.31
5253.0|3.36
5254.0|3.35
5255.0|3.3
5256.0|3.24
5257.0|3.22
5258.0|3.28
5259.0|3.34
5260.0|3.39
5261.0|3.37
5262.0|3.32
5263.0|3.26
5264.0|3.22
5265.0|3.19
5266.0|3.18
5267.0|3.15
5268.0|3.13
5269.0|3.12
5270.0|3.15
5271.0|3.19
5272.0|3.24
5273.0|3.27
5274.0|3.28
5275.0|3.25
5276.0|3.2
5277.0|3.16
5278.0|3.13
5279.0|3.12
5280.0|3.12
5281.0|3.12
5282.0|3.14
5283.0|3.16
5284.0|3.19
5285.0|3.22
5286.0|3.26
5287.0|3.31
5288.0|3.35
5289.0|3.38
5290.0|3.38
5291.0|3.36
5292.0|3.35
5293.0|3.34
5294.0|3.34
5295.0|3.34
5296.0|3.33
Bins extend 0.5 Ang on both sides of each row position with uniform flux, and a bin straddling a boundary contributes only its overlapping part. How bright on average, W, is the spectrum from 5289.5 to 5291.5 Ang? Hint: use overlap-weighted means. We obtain 3.37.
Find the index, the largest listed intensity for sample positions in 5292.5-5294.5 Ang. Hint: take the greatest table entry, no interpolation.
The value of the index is 3.34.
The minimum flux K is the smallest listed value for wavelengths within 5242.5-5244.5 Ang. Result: 3.16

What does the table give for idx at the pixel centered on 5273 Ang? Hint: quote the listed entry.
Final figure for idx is 3.27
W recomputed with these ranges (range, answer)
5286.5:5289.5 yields 3.35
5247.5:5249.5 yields 3.13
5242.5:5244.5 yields 3.17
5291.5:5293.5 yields 3.34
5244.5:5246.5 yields 3.2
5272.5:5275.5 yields 3.27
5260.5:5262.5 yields 3.34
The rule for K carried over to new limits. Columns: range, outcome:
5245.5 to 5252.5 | 3.13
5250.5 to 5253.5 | 3.24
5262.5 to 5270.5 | 3.12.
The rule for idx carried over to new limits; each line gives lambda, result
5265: 3.19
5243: 3.16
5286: 3.26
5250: 3.16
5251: 3.24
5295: 3.34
